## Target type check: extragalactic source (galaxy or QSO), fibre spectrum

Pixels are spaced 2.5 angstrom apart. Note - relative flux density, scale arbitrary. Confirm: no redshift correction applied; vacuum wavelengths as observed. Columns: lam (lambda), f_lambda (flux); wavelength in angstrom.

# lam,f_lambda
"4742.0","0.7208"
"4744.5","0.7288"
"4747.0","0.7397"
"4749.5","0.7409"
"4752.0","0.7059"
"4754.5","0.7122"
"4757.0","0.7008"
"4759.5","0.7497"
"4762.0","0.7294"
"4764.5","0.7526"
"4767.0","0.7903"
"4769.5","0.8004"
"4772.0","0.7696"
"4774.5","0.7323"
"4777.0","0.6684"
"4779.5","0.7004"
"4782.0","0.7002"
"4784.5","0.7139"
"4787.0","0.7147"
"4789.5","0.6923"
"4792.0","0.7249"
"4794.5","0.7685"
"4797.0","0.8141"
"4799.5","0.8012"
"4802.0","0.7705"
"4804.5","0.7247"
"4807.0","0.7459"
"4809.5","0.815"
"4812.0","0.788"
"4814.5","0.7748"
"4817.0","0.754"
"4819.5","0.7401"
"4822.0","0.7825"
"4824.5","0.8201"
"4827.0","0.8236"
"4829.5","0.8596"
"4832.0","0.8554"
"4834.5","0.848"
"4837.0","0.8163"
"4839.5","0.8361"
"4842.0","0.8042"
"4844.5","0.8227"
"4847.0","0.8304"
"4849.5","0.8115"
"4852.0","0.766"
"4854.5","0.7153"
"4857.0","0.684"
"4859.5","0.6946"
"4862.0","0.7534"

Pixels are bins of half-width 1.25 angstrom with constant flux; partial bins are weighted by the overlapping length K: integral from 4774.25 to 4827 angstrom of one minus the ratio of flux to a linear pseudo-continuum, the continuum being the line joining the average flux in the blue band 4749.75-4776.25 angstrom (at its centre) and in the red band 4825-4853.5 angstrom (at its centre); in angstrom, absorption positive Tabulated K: 2.1 angstrom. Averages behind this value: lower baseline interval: 0.743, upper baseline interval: 0.824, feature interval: 0.752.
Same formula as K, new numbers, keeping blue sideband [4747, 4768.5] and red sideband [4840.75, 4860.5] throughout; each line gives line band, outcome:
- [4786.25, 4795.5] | 0.28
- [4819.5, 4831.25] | -0.86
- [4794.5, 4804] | -0.46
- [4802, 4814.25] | -0.26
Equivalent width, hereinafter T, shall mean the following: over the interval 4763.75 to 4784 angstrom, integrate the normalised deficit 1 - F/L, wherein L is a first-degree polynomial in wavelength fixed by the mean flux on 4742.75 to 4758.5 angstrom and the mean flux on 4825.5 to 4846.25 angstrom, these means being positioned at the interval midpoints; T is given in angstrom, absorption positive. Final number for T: 0.4 angstrom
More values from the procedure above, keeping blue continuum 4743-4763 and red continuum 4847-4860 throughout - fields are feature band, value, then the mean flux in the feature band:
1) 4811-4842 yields -2.8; 0.808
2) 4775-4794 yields 0.7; 0.706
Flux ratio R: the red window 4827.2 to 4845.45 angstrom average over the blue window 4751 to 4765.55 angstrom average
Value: 1.15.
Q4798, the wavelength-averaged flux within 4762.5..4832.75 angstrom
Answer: 0.763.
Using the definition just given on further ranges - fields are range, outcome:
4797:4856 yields 0.796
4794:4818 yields 0.776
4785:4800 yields 0.748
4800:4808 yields 0.752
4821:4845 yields 0.827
